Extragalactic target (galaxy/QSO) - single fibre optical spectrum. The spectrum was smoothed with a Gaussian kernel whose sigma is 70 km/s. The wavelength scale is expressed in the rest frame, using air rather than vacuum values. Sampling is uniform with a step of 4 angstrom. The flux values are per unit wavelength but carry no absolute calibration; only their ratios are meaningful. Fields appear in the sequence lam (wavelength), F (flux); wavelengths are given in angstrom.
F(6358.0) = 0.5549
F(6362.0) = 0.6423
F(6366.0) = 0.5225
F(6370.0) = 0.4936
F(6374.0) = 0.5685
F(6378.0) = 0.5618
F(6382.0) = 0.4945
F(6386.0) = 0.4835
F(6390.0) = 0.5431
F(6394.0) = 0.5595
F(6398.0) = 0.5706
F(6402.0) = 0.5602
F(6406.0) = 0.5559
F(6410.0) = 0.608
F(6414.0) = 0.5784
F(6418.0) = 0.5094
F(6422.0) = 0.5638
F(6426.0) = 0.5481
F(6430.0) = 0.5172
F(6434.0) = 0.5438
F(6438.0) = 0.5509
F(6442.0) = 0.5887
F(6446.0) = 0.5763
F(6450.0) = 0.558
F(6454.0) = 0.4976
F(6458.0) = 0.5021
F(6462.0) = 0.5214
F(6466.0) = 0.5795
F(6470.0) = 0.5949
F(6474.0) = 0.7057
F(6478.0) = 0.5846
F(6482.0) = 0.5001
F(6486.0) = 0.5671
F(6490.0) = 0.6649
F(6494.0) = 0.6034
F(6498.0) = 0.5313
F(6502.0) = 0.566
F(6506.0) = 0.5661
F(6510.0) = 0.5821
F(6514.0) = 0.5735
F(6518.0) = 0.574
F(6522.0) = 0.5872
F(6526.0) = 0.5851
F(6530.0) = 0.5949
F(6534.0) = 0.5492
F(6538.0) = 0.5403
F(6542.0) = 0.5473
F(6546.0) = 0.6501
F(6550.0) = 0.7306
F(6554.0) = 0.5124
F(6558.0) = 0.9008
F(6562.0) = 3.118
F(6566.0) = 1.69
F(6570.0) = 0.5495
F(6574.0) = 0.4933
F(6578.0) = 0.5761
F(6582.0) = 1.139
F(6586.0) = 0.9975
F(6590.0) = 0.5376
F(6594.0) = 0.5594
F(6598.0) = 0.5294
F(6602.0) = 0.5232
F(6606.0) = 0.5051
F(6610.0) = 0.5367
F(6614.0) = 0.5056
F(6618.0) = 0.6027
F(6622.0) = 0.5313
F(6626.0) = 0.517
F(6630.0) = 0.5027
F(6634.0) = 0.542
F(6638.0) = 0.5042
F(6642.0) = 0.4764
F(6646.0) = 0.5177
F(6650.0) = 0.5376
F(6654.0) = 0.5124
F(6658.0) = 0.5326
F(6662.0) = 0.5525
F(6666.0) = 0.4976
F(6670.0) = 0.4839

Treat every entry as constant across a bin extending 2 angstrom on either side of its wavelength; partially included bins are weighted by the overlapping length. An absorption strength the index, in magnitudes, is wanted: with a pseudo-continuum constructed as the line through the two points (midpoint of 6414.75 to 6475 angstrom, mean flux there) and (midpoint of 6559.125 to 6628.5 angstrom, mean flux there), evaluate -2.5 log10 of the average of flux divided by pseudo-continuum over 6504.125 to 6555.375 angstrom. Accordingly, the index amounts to 0.20 mag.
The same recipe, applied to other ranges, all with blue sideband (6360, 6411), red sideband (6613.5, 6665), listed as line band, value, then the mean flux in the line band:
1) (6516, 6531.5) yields -0.09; 0.585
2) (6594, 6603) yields -0.01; 0.534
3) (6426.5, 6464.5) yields 0.01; 0.54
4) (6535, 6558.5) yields -0.17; 0.627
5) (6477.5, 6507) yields -0.06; 0.573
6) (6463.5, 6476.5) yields -0.15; 0.621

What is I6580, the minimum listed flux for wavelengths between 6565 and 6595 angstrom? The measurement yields 0.4933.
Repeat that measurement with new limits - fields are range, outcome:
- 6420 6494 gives 0.4976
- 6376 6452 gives 0.4835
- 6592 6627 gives 0.5051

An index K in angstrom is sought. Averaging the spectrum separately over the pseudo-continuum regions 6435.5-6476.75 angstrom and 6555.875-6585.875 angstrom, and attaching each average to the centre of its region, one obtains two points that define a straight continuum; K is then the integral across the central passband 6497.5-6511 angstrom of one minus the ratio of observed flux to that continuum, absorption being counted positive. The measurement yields 4.3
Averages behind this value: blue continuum 0.568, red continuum 1.19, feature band 0.563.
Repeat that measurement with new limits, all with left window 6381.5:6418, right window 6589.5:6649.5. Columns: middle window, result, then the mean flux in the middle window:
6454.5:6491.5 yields -2.3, 0.576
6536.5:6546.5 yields -0.7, 0.571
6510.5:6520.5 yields -0.7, 0.576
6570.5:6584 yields -4.7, 0.715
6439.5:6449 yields -0.6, 0.578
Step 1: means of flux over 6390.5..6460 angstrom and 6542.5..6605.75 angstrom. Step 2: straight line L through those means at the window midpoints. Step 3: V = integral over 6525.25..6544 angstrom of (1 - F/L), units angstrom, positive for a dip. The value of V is 5.5 angstrom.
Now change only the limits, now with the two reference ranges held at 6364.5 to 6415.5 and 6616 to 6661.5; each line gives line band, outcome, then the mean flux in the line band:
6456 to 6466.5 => 0.2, 0.528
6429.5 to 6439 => 0.1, 0.539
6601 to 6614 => 0.2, 0.519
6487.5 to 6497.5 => -1.4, 0.615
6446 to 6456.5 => 0.1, 0.536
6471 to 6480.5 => -1.6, 0.632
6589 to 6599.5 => -0.3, 0.543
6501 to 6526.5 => -1.9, 0.576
